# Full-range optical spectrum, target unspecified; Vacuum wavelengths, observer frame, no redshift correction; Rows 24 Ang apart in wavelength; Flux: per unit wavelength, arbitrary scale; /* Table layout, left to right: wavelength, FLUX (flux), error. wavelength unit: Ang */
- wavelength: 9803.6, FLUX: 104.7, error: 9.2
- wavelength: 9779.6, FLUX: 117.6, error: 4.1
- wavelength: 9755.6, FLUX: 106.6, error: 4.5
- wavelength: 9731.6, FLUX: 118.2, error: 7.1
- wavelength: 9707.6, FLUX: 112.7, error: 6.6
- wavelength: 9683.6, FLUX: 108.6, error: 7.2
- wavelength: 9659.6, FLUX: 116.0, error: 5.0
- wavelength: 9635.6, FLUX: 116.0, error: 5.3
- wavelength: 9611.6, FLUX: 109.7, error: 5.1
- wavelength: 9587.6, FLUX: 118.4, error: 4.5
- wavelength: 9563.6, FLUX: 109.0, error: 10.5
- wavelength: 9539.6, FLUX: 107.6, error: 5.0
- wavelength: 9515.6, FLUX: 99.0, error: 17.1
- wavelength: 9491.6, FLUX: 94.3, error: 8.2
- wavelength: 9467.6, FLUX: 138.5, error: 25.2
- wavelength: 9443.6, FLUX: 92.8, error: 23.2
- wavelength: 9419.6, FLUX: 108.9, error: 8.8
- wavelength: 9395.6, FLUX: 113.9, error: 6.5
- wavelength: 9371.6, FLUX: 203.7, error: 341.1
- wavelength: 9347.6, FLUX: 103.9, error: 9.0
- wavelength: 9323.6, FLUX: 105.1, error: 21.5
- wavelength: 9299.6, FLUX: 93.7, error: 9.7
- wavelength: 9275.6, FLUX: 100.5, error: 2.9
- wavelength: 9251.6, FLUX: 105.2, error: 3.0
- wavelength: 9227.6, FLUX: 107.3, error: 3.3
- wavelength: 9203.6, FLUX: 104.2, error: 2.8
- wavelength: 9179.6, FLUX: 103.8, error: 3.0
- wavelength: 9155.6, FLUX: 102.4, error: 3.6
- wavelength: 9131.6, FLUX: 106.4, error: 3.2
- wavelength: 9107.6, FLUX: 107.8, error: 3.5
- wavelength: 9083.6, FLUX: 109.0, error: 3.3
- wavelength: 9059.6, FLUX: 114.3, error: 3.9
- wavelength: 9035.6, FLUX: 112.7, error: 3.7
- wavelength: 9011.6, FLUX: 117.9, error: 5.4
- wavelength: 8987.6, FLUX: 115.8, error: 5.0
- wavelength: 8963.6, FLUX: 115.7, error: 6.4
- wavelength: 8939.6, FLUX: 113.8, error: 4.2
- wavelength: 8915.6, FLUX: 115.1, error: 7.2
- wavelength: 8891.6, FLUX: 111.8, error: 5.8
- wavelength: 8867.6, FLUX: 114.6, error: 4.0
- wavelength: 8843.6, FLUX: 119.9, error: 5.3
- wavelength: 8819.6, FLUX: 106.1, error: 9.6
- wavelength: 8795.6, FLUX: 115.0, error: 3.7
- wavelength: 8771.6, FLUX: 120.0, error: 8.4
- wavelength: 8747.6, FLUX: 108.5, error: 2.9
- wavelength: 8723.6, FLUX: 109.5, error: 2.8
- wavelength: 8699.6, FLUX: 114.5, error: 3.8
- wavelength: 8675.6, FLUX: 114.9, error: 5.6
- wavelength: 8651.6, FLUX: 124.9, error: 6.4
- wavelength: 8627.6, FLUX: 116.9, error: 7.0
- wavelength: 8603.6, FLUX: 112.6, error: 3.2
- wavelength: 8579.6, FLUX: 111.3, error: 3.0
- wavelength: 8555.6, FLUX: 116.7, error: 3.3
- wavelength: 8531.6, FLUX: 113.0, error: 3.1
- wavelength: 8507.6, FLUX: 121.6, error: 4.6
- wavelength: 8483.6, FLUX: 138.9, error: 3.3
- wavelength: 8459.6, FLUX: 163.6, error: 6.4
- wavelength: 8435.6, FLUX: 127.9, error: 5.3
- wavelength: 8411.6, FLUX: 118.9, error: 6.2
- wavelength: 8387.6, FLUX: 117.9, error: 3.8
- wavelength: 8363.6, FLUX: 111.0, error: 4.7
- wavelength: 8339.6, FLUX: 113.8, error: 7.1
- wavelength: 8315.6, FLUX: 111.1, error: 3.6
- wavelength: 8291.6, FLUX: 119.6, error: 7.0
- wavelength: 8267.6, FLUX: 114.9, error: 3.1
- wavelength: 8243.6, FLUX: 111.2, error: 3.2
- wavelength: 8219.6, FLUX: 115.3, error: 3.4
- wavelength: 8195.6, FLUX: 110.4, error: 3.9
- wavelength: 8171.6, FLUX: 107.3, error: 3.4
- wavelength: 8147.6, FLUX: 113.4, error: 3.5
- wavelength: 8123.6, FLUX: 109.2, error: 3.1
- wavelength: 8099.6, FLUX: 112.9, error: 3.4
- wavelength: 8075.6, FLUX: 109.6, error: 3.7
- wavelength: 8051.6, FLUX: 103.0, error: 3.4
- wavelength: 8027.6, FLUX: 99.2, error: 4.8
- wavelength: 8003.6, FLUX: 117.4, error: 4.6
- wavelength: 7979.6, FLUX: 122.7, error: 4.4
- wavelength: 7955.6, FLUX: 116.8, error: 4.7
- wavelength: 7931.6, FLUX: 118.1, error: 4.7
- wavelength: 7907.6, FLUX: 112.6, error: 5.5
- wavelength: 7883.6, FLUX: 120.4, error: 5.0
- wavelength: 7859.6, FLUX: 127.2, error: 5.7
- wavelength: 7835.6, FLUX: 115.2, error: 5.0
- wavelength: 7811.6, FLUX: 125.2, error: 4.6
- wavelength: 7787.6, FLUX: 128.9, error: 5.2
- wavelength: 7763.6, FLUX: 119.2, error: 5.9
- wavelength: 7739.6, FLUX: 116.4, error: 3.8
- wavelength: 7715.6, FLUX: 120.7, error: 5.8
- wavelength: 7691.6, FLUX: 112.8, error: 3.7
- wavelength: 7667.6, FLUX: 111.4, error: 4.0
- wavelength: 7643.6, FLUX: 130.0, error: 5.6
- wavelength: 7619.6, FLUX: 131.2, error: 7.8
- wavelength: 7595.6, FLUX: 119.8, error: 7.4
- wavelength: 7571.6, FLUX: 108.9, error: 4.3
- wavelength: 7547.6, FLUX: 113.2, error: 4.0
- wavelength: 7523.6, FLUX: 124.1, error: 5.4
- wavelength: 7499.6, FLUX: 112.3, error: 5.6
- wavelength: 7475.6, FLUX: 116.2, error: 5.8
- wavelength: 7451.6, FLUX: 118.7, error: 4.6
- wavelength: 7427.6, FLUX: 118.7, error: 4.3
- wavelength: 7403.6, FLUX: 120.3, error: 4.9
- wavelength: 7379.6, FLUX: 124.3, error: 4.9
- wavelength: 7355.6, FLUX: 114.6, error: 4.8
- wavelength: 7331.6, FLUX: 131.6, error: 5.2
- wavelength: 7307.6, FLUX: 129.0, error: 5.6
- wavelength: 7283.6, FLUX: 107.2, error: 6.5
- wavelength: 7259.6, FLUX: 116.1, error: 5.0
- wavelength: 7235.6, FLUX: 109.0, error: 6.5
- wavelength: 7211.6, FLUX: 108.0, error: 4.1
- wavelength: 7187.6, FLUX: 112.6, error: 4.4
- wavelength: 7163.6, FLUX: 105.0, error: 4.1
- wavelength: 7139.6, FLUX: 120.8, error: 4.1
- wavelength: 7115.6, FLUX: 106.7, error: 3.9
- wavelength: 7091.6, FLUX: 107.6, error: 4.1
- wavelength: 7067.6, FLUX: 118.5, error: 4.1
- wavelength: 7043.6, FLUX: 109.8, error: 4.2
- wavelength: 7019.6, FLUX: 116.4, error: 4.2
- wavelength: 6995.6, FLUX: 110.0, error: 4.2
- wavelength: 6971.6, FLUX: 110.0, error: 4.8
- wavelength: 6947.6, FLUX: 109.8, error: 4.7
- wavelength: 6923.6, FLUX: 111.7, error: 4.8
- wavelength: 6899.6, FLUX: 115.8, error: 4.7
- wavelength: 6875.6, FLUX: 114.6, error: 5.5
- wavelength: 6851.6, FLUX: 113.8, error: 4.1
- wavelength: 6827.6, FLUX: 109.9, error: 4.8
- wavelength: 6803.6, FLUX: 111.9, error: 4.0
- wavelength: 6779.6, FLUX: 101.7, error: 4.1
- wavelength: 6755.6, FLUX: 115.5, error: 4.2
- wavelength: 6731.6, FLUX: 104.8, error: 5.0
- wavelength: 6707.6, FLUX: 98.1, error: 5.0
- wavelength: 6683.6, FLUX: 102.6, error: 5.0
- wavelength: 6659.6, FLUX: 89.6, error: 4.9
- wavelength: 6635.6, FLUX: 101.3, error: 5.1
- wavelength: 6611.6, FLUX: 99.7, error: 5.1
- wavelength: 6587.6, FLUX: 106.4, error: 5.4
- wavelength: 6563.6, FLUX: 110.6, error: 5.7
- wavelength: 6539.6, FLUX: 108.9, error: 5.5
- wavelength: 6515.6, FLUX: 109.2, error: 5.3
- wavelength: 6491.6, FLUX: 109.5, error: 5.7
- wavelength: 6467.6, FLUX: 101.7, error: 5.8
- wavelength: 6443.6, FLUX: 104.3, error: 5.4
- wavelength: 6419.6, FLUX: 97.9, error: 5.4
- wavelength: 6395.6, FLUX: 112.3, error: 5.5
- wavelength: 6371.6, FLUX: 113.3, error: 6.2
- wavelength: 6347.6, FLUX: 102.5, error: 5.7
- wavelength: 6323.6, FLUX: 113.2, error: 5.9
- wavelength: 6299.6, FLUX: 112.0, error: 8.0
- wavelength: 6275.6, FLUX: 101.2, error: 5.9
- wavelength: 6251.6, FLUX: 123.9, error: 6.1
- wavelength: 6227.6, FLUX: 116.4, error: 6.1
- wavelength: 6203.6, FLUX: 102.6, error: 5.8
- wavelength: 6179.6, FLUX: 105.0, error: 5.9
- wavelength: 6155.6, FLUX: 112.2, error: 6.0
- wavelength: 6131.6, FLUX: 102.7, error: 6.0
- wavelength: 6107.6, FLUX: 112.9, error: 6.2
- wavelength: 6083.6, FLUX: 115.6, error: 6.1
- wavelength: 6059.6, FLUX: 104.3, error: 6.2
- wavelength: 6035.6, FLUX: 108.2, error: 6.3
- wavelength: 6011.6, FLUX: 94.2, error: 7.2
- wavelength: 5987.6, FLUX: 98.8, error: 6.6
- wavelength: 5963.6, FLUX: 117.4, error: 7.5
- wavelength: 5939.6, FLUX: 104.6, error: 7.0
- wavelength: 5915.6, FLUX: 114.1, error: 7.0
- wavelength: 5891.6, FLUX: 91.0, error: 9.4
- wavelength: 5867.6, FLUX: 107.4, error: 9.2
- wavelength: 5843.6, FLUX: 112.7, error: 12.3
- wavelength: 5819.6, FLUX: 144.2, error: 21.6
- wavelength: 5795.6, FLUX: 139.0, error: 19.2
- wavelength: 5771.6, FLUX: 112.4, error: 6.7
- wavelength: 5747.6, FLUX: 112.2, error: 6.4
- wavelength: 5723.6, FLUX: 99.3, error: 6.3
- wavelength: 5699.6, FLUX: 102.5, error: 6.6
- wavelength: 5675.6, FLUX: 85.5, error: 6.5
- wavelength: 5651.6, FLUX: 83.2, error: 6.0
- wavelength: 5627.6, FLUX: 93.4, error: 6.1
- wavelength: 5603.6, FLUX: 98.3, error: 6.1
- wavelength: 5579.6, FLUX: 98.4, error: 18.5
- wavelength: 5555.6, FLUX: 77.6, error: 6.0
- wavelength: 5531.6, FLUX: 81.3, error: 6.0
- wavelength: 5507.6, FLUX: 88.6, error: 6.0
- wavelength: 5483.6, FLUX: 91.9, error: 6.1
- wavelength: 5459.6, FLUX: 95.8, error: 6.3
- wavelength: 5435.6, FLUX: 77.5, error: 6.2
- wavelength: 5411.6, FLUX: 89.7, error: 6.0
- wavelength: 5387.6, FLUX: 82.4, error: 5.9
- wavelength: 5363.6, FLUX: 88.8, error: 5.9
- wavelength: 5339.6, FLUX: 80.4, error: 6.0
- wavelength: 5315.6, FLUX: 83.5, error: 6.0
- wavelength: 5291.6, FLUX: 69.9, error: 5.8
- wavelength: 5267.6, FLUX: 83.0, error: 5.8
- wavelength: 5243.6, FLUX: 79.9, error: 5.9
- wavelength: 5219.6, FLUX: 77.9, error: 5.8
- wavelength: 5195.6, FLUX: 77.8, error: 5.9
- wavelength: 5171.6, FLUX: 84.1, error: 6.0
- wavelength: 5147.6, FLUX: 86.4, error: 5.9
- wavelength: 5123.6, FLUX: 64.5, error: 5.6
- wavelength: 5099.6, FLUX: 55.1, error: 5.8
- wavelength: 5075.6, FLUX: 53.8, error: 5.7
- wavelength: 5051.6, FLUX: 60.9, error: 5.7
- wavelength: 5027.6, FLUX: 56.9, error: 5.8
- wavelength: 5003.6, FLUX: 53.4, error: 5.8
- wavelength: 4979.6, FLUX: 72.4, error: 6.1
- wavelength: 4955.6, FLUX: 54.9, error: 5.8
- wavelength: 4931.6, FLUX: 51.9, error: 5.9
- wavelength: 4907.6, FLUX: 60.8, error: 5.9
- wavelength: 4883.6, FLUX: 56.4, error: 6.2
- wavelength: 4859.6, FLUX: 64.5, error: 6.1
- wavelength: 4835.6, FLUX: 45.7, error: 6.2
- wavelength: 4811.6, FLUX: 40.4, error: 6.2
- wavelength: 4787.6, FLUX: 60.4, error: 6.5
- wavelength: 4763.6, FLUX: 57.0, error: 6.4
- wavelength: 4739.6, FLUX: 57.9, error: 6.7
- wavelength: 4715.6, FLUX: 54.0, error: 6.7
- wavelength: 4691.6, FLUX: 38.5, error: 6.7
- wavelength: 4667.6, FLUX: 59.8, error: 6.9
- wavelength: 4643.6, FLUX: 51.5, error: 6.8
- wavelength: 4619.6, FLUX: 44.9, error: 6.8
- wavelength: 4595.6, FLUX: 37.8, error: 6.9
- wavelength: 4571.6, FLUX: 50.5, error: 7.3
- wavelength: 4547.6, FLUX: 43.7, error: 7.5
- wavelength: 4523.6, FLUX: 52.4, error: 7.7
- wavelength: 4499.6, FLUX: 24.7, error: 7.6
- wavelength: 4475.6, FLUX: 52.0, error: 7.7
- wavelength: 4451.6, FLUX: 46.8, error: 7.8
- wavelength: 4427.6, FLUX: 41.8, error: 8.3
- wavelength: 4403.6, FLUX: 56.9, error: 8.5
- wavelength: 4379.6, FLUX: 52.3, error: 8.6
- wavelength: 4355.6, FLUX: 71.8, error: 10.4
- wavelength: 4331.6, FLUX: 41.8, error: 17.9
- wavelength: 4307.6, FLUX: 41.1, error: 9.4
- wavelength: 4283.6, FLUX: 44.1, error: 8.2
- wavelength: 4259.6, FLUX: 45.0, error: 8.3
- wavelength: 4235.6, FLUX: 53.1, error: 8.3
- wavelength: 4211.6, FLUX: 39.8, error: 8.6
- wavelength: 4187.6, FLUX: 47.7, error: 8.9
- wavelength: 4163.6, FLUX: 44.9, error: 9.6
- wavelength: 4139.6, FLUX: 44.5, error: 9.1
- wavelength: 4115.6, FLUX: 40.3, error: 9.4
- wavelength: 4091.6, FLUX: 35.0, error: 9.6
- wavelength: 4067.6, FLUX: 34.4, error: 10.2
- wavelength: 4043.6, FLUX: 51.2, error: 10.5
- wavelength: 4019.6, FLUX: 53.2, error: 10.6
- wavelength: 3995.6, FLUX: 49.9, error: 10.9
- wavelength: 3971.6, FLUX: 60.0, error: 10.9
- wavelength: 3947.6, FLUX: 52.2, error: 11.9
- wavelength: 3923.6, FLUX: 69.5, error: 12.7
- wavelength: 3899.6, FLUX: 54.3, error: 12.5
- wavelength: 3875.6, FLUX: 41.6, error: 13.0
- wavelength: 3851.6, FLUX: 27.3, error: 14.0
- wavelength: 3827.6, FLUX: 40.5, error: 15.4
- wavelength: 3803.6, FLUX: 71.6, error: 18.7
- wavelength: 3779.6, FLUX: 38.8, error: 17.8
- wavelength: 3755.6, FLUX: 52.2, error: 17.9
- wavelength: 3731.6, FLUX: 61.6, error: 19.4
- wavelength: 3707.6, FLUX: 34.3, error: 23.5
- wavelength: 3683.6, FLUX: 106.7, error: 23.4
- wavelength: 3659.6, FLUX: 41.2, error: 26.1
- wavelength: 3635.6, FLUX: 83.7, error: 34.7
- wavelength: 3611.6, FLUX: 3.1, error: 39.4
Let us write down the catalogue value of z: 0.29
